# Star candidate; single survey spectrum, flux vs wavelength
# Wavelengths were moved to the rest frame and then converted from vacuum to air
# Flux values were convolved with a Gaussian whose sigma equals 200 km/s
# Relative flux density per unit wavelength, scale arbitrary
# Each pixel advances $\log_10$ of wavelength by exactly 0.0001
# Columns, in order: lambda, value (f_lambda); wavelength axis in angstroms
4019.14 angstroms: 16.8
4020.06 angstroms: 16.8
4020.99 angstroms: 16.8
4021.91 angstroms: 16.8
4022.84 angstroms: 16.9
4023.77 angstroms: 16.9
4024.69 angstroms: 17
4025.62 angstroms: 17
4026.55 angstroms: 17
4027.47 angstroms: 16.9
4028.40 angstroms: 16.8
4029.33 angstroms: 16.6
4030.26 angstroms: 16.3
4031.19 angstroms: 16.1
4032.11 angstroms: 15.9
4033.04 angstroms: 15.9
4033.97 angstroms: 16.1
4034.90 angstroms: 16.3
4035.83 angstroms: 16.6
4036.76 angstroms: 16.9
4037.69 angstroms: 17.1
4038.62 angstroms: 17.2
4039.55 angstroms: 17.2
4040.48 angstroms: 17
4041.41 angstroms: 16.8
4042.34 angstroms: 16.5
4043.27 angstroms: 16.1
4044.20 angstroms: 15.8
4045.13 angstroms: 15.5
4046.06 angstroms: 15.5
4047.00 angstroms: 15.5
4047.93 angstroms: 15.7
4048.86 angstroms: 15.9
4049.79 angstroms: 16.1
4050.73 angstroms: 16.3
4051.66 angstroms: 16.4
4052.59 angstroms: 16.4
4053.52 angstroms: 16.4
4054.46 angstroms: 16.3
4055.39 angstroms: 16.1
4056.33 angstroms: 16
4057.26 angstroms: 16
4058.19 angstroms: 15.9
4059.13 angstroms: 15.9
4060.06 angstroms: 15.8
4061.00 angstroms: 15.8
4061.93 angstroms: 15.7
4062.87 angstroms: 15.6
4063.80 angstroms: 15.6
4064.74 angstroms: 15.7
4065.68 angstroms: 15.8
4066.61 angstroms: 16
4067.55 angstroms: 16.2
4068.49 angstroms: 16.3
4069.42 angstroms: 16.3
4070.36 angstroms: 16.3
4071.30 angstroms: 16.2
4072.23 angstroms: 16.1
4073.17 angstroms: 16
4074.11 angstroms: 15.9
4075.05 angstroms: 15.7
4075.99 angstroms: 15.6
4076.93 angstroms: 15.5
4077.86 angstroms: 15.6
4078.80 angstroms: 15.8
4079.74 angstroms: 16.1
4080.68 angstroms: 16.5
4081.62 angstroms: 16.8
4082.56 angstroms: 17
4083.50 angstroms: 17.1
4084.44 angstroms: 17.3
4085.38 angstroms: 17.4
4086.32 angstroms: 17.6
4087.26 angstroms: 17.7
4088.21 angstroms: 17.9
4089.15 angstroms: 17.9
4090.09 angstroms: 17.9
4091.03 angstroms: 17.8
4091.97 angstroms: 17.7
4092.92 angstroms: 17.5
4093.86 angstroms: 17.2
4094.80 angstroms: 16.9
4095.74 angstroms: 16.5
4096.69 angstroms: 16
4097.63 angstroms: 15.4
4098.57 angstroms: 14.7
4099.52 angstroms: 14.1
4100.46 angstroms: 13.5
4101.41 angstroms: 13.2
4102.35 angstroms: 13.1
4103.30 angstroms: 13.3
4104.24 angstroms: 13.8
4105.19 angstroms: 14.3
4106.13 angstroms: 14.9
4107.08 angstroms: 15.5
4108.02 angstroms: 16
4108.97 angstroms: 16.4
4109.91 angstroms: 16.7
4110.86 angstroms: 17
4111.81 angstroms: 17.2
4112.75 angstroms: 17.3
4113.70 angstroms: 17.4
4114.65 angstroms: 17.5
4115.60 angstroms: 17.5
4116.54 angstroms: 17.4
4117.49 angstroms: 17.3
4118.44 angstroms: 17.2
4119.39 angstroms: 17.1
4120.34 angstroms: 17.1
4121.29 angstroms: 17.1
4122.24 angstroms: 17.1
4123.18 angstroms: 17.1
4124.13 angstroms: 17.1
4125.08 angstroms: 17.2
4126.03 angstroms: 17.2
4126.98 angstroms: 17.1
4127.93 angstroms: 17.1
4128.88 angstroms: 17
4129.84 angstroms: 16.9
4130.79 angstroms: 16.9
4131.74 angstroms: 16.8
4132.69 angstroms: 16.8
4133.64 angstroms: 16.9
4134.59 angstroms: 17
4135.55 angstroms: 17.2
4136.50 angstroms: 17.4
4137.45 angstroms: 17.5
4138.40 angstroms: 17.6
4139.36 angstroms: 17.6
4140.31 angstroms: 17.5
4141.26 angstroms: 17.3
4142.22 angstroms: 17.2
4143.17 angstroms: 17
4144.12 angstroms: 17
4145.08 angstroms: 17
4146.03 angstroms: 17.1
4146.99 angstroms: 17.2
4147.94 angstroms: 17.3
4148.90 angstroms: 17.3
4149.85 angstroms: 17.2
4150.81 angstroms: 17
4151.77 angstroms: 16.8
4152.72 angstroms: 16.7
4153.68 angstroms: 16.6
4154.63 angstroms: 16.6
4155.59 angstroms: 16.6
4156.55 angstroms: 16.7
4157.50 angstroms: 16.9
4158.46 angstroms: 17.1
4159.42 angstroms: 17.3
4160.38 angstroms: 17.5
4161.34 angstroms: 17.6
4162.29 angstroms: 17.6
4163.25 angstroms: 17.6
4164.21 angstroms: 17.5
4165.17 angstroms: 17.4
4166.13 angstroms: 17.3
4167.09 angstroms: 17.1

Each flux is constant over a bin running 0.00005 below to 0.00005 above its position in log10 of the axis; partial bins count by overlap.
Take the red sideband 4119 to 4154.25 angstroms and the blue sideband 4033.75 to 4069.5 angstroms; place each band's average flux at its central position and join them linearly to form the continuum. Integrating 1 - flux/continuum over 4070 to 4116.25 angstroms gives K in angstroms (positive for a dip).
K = 1.1 angstroms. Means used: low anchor 16.2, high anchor 17.1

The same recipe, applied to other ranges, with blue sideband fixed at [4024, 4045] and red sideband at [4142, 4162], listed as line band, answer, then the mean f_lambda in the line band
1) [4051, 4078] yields 1.2 angstroms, 16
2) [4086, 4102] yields 0.4 angstroms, 16.4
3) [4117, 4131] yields -0.1 angstroms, 17.1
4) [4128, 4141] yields -0.1 angstroms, 17.2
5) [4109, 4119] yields -0.2 angstroms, 17.2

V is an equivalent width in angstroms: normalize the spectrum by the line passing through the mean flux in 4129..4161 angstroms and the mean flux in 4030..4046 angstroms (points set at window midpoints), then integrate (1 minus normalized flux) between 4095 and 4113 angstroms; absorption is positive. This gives 1.7 angstroms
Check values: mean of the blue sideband 16.4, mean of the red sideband 17.1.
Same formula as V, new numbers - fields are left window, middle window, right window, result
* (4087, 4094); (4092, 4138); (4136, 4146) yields 2.92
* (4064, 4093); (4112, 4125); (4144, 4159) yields -0.36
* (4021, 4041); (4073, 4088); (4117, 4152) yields 0.35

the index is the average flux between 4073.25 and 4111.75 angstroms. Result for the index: 16.1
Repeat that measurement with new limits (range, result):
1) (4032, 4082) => 16.1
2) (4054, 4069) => 15.9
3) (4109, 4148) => 17.2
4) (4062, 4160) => 16.6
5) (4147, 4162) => 17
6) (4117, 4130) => 17.1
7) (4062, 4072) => 16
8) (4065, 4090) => 16.5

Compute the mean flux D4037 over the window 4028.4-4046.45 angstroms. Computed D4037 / 16.4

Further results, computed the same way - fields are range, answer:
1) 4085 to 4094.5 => 17.6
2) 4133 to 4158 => 17.1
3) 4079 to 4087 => 17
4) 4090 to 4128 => 16.3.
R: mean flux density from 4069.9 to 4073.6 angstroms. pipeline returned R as 16.2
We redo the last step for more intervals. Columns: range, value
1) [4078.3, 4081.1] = 16.1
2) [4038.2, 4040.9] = 17.1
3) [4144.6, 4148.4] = 17.2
